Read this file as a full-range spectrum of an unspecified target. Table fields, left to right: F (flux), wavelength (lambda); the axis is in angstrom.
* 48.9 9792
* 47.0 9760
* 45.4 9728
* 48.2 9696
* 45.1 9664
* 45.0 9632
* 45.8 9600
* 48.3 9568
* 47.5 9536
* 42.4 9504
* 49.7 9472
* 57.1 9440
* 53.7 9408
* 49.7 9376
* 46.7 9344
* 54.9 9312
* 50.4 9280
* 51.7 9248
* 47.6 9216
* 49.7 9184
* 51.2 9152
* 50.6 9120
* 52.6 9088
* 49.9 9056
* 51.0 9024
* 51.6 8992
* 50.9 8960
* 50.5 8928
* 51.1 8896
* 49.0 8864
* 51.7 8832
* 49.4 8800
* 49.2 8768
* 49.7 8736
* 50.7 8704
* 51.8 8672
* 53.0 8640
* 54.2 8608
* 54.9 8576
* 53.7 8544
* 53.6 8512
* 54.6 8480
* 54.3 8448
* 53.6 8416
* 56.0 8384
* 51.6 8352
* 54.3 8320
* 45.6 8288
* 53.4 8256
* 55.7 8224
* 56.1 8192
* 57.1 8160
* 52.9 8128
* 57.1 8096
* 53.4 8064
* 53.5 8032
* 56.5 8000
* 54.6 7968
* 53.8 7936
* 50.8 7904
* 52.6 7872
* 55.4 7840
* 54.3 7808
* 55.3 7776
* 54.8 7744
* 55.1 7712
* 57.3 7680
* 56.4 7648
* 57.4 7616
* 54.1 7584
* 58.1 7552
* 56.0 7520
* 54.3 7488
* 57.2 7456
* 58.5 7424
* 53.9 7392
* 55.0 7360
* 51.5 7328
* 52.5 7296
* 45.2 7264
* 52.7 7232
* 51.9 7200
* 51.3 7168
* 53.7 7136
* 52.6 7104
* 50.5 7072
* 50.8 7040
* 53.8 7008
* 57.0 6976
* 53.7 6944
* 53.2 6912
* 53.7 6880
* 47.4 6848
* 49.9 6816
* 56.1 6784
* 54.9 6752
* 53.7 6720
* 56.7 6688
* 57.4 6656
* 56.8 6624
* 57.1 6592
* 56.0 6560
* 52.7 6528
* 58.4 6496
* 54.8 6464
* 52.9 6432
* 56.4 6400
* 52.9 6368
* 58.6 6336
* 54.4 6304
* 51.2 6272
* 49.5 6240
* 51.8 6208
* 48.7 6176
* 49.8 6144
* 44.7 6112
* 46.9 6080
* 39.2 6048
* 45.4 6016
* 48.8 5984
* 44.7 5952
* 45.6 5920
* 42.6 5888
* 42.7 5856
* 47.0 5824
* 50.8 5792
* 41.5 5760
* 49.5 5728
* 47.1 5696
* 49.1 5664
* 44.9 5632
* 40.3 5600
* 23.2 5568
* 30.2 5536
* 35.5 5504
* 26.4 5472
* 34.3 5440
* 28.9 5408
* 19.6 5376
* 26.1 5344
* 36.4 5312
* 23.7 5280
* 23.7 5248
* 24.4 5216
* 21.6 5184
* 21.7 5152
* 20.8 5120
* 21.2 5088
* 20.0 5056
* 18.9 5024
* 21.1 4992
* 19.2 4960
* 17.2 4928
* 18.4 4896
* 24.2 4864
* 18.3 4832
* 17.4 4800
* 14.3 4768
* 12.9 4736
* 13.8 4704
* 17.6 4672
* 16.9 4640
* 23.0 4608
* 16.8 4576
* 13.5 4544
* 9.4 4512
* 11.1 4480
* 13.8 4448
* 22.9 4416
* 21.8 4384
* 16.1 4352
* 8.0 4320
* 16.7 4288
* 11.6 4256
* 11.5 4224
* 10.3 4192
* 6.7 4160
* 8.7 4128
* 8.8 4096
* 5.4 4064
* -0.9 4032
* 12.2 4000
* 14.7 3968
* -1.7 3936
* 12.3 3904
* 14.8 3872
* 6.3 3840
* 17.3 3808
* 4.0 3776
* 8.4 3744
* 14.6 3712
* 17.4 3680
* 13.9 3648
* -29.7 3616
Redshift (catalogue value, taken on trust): 0.405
